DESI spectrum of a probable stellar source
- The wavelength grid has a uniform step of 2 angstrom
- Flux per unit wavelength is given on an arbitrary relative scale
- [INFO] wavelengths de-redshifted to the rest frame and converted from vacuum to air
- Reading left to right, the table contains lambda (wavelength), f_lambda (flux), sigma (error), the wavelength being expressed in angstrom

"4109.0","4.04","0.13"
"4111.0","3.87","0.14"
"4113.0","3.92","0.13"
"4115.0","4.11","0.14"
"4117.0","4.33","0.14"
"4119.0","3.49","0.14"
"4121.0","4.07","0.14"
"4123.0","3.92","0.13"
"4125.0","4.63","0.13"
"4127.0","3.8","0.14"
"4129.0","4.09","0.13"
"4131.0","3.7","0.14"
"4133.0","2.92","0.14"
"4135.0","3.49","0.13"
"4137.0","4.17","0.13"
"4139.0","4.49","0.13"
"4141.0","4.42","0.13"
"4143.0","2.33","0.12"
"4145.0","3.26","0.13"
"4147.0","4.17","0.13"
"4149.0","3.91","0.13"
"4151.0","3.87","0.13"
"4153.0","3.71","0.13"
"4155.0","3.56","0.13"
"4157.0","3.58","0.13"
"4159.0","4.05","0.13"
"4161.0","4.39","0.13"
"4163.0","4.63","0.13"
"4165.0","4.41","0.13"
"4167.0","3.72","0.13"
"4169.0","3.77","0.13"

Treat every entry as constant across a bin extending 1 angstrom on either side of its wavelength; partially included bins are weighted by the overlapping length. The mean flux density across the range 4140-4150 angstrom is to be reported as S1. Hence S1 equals 3.62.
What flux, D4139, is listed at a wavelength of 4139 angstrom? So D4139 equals 4.49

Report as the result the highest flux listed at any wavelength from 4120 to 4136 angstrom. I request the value 4.63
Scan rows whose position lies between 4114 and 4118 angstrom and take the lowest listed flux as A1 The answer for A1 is 4.11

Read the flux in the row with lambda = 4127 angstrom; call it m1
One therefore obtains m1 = 3.8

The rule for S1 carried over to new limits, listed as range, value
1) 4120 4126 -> 4.21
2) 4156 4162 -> 4.01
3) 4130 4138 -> 3.57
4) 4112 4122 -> 3.98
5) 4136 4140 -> 4.33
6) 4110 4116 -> 3.97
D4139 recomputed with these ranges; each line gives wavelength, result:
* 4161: 4.39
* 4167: 3.72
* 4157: 3.58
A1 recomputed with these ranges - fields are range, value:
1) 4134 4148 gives 2.33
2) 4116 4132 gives 3.49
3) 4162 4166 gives 4.41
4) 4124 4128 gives 3.8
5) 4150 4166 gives 3.56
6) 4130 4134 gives 2.92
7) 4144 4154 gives 3.26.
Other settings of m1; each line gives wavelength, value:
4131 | 3.7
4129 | 4.09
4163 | 4.63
